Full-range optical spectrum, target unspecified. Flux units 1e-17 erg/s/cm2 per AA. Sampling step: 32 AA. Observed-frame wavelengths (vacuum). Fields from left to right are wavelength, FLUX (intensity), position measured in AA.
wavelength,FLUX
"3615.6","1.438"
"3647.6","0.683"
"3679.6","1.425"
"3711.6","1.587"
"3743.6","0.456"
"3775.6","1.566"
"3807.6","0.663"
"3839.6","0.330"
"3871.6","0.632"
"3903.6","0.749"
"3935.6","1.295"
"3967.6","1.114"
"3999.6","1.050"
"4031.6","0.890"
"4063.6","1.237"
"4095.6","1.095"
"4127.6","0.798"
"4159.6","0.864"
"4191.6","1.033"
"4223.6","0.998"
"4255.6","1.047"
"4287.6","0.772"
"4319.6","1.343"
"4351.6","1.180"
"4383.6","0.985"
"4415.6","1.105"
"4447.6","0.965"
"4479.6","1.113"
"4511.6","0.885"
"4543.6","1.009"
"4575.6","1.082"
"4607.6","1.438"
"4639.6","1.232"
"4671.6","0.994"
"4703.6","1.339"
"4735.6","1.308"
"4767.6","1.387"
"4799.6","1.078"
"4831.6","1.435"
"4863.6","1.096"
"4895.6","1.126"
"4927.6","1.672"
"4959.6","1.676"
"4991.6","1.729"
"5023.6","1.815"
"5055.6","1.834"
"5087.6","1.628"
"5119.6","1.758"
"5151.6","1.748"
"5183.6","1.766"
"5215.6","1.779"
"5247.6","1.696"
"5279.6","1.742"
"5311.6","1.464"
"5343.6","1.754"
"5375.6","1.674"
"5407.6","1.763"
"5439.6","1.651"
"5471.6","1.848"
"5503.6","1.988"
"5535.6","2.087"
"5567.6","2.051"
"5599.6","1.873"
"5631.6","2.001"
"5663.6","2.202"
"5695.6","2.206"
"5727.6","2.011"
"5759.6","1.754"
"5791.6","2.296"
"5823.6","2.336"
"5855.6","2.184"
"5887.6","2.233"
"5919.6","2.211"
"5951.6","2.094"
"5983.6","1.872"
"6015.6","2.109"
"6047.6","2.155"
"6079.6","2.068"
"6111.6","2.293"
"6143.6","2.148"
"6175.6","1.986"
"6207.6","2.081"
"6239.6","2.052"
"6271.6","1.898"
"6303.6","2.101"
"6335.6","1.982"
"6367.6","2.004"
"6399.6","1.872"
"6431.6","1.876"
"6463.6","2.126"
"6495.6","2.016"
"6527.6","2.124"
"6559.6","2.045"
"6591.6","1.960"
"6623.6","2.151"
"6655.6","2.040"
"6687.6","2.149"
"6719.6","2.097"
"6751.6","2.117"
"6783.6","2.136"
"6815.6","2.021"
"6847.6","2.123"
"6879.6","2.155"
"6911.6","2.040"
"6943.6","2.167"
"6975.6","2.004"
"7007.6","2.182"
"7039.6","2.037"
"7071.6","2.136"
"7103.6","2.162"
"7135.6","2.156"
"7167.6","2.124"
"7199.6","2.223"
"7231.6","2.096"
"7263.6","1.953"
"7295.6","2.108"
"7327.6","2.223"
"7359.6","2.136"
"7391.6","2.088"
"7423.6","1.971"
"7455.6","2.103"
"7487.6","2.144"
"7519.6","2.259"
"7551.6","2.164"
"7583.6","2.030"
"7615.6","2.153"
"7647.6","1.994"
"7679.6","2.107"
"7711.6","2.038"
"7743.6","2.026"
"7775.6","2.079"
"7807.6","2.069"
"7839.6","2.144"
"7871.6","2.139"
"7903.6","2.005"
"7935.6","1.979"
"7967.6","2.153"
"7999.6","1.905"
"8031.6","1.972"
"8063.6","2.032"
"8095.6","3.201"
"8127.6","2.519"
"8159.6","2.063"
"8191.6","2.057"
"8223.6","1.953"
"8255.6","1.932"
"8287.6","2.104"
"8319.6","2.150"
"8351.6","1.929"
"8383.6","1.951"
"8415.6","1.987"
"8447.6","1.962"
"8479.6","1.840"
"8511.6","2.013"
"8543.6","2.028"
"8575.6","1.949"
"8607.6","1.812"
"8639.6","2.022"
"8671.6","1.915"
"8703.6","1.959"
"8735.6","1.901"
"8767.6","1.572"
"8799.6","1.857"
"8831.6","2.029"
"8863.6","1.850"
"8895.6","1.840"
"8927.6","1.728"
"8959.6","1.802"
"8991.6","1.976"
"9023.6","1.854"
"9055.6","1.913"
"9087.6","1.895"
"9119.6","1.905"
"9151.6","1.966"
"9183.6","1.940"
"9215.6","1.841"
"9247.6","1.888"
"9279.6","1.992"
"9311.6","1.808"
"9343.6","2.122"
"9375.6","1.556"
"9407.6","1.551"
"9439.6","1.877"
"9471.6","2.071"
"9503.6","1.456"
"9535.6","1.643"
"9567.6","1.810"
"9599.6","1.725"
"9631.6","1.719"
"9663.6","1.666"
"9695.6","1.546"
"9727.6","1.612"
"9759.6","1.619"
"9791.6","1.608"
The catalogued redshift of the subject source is 0.235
